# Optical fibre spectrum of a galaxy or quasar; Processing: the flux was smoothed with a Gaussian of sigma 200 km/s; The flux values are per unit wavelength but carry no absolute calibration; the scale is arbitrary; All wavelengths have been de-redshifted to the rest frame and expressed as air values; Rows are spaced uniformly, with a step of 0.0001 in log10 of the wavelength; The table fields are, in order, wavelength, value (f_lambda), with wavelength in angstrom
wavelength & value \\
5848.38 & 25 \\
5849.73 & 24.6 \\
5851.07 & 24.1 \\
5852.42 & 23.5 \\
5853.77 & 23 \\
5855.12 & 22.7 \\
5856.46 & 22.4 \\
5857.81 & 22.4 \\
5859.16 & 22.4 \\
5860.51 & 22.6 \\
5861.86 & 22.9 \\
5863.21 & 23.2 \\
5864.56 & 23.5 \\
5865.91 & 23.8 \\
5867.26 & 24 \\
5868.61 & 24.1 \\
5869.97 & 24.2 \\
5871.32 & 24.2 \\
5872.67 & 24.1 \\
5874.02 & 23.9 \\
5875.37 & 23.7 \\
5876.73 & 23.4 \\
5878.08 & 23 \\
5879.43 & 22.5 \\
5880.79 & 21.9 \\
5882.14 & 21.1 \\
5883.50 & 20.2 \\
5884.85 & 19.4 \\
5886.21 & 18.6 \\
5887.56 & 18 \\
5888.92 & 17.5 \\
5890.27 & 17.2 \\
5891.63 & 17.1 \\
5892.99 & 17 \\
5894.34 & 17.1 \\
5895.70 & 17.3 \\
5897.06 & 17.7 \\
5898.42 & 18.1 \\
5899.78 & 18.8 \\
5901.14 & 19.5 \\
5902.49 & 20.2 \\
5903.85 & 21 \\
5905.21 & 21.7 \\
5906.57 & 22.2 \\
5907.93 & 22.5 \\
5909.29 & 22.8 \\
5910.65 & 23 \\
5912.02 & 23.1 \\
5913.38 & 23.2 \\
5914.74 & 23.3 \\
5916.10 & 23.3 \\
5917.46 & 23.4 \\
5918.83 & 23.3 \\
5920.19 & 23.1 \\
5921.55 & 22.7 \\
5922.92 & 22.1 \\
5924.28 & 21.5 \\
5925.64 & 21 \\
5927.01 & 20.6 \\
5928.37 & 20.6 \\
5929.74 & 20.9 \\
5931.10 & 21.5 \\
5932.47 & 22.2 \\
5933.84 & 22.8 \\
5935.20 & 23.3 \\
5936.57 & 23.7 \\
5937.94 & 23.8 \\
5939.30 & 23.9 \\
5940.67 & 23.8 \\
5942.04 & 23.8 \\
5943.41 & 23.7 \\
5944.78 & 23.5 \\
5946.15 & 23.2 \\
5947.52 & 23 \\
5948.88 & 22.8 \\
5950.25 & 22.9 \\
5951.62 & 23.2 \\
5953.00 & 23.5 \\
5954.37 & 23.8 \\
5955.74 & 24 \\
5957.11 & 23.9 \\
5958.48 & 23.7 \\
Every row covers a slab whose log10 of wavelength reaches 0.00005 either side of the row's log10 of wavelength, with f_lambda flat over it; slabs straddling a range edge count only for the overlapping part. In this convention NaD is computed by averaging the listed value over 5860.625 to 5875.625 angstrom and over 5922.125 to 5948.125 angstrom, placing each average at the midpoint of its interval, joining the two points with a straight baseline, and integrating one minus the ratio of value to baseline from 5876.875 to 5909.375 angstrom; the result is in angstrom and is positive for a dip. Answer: 5.0 angstrom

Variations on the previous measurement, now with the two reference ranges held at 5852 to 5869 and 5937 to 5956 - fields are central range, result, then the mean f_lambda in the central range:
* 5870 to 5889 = 1.2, 21.8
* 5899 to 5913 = 1.1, 21.5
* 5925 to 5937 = 0.8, 21.8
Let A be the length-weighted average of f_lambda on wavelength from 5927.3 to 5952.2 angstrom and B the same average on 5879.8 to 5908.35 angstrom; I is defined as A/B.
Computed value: 1.2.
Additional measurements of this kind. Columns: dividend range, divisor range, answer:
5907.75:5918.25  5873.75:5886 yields 1.05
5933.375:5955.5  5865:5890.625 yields 1.07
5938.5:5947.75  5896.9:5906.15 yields 1.19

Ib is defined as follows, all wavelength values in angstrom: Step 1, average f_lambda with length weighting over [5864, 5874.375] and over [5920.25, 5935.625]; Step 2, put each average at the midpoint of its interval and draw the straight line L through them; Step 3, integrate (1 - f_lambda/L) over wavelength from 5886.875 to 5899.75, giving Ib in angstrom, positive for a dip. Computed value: 3.1 angstrom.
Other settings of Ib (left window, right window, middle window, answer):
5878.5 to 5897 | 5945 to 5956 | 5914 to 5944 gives -1.2 angstrom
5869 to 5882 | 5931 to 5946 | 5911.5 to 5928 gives 0.6 angstrom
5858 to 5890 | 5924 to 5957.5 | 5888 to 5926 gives 3.0 angstrom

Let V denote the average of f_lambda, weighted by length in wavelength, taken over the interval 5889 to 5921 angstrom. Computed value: 20.6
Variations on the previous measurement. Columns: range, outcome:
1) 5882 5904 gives 18.5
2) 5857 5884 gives 23.1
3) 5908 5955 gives 22.8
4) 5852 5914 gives 21.4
